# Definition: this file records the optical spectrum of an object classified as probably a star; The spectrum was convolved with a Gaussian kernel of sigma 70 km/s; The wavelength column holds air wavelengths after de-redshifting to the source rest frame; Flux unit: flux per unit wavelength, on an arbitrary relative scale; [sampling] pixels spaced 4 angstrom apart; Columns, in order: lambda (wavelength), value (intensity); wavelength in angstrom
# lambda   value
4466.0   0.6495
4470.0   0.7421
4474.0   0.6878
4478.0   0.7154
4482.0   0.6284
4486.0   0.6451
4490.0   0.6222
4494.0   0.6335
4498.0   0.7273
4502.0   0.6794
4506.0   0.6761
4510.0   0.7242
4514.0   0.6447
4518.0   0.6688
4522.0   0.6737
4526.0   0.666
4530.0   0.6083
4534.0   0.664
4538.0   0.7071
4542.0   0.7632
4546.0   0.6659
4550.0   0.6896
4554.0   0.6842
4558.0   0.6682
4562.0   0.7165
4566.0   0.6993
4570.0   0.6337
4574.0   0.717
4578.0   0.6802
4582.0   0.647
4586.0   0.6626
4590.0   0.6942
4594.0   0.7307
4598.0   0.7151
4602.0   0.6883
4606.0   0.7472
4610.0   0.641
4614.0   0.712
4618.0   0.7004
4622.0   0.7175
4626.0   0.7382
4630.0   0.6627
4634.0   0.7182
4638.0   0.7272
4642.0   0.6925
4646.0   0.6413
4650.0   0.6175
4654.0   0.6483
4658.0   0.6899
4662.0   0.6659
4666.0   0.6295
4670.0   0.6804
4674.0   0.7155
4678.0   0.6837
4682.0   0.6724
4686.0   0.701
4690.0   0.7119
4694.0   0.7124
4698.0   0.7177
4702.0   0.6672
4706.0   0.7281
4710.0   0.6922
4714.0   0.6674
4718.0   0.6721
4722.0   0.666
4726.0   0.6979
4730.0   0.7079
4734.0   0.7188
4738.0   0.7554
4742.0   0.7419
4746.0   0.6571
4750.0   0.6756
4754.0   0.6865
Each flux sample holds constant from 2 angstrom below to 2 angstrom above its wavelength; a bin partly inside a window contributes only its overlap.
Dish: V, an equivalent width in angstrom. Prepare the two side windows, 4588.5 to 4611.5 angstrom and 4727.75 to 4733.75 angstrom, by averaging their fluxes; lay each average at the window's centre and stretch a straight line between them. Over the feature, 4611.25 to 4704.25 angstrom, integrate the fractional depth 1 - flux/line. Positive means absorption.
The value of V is 2.6 angstrom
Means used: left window 0.704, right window 0.711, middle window 0.688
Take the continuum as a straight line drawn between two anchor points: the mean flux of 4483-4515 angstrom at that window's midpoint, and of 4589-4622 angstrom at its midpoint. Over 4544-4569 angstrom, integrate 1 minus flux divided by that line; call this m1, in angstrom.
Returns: 0.1 angstrom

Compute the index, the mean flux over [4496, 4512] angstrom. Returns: 0.702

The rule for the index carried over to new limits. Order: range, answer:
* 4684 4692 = 0.706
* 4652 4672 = 0.663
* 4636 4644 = 0.71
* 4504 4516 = 0.682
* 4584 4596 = 0.696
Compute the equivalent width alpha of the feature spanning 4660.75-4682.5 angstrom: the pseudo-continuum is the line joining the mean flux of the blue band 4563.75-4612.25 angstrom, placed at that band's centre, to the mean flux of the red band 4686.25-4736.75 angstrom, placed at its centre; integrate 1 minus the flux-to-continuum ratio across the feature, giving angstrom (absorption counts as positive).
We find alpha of 0.6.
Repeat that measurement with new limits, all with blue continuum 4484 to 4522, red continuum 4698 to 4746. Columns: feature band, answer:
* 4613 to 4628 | -0.69 angstrom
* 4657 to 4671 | 0.57 angstrom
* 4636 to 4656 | 0.70 angstrom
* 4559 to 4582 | -0.20 angstrom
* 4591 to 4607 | -0.80 angstrom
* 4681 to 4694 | -0.08 angstrom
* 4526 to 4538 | 0.36 angstrom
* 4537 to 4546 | -0.64 angstrom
